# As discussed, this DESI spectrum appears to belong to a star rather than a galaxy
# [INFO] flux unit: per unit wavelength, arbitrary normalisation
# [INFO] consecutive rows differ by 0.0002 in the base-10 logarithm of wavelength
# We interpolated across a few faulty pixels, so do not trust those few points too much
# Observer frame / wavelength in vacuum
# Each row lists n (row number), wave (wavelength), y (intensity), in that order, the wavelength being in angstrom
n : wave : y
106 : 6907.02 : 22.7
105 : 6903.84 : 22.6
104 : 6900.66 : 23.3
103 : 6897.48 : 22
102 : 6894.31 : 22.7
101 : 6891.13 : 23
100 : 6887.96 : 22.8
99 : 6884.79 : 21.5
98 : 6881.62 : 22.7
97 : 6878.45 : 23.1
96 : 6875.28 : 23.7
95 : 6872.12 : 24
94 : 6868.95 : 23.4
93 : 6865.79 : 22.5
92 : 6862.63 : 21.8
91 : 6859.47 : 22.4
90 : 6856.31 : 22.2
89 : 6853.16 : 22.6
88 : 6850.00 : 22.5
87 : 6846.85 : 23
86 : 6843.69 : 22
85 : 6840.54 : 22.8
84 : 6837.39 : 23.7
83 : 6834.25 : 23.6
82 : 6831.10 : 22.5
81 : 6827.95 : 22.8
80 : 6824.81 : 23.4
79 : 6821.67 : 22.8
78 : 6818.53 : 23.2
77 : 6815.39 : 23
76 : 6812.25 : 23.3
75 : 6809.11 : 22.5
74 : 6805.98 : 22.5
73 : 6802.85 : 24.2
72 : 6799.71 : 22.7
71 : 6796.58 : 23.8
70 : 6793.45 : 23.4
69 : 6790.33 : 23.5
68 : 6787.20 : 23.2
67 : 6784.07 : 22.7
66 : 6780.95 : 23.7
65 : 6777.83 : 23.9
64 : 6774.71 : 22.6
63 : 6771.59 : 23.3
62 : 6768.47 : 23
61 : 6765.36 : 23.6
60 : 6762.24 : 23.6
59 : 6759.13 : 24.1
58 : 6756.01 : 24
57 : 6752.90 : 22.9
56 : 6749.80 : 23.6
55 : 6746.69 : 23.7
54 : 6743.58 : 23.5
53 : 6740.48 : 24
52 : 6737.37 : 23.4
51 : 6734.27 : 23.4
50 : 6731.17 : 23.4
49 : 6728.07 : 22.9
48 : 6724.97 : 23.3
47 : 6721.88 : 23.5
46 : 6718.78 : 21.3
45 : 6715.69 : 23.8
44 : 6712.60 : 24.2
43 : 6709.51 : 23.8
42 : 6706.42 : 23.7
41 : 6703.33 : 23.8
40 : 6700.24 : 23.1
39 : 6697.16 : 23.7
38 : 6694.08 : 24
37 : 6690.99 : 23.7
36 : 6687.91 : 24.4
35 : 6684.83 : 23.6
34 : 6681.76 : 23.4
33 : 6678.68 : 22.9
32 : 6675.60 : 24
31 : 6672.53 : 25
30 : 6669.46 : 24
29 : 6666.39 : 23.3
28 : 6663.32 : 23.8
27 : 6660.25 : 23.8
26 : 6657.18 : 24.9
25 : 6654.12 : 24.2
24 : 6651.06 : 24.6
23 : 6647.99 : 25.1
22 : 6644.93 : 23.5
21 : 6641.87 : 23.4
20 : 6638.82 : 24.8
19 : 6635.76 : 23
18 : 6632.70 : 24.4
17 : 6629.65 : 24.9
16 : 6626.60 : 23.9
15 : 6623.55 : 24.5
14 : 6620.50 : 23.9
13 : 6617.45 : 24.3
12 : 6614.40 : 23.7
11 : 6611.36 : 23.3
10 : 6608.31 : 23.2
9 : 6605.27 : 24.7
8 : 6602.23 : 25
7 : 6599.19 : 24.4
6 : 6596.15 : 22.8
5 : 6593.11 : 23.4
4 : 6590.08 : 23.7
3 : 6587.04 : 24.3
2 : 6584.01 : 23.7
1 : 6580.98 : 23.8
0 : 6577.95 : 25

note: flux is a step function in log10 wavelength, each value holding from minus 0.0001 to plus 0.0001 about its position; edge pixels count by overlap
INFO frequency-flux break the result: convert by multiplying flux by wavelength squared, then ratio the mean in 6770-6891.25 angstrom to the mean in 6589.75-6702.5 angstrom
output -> 1.01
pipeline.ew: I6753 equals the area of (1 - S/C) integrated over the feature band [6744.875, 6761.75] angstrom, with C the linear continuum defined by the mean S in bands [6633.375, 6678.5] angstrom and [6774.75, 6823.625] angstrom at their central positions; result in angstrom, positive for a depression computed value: -0.1 angstrom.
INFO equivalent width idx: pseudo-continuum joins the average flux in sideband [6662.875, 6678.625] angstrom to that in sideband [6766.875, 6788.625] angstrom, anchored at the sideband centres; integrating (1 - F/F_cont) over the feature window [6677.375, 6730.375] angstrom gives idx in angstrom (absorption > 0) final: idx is 0.51 angstrom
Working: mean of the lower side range 23.9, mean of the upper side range 23.2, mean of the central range 23.5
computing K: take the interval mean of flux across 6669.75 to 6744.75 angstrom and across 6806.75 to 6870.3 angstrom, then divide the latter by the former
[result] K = 0.97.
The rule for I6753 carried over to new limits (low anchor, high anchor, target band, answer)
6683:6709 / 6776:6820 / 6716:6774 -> 0.4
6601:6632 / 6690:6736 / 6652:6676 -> -0.4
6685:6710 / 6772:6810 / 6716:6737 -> 0.5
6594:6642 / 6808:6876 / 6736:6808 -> -0.6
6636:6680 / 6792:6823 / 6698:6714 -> 0.0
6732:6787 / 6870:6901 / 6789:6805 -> -0.1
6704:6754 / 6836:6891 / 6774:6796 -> -0.2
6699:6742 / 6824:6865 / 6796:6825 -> -0.3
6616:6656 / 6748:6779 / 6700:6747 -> 0.5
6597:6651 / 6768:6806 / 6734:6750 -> -0.1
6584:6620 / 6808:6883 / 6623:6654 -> -0.6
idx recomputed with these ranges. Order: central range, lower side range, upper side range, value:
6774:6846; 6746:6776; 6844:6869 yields -0.6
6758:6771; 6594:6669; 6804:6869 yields -0.2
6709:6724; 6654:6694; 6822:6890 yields 0.2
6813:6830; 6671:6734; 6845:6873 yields -0.1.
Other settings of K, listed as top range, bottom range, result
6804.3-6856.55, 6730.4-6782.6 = 0.97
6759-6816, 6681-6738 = 0.99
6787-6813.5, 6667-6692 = 0.97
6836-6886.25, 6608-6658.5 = 0.94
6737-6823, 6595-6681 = 0.97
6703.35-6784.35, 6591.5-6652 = 0.98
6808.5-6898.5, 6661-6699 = 0.96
